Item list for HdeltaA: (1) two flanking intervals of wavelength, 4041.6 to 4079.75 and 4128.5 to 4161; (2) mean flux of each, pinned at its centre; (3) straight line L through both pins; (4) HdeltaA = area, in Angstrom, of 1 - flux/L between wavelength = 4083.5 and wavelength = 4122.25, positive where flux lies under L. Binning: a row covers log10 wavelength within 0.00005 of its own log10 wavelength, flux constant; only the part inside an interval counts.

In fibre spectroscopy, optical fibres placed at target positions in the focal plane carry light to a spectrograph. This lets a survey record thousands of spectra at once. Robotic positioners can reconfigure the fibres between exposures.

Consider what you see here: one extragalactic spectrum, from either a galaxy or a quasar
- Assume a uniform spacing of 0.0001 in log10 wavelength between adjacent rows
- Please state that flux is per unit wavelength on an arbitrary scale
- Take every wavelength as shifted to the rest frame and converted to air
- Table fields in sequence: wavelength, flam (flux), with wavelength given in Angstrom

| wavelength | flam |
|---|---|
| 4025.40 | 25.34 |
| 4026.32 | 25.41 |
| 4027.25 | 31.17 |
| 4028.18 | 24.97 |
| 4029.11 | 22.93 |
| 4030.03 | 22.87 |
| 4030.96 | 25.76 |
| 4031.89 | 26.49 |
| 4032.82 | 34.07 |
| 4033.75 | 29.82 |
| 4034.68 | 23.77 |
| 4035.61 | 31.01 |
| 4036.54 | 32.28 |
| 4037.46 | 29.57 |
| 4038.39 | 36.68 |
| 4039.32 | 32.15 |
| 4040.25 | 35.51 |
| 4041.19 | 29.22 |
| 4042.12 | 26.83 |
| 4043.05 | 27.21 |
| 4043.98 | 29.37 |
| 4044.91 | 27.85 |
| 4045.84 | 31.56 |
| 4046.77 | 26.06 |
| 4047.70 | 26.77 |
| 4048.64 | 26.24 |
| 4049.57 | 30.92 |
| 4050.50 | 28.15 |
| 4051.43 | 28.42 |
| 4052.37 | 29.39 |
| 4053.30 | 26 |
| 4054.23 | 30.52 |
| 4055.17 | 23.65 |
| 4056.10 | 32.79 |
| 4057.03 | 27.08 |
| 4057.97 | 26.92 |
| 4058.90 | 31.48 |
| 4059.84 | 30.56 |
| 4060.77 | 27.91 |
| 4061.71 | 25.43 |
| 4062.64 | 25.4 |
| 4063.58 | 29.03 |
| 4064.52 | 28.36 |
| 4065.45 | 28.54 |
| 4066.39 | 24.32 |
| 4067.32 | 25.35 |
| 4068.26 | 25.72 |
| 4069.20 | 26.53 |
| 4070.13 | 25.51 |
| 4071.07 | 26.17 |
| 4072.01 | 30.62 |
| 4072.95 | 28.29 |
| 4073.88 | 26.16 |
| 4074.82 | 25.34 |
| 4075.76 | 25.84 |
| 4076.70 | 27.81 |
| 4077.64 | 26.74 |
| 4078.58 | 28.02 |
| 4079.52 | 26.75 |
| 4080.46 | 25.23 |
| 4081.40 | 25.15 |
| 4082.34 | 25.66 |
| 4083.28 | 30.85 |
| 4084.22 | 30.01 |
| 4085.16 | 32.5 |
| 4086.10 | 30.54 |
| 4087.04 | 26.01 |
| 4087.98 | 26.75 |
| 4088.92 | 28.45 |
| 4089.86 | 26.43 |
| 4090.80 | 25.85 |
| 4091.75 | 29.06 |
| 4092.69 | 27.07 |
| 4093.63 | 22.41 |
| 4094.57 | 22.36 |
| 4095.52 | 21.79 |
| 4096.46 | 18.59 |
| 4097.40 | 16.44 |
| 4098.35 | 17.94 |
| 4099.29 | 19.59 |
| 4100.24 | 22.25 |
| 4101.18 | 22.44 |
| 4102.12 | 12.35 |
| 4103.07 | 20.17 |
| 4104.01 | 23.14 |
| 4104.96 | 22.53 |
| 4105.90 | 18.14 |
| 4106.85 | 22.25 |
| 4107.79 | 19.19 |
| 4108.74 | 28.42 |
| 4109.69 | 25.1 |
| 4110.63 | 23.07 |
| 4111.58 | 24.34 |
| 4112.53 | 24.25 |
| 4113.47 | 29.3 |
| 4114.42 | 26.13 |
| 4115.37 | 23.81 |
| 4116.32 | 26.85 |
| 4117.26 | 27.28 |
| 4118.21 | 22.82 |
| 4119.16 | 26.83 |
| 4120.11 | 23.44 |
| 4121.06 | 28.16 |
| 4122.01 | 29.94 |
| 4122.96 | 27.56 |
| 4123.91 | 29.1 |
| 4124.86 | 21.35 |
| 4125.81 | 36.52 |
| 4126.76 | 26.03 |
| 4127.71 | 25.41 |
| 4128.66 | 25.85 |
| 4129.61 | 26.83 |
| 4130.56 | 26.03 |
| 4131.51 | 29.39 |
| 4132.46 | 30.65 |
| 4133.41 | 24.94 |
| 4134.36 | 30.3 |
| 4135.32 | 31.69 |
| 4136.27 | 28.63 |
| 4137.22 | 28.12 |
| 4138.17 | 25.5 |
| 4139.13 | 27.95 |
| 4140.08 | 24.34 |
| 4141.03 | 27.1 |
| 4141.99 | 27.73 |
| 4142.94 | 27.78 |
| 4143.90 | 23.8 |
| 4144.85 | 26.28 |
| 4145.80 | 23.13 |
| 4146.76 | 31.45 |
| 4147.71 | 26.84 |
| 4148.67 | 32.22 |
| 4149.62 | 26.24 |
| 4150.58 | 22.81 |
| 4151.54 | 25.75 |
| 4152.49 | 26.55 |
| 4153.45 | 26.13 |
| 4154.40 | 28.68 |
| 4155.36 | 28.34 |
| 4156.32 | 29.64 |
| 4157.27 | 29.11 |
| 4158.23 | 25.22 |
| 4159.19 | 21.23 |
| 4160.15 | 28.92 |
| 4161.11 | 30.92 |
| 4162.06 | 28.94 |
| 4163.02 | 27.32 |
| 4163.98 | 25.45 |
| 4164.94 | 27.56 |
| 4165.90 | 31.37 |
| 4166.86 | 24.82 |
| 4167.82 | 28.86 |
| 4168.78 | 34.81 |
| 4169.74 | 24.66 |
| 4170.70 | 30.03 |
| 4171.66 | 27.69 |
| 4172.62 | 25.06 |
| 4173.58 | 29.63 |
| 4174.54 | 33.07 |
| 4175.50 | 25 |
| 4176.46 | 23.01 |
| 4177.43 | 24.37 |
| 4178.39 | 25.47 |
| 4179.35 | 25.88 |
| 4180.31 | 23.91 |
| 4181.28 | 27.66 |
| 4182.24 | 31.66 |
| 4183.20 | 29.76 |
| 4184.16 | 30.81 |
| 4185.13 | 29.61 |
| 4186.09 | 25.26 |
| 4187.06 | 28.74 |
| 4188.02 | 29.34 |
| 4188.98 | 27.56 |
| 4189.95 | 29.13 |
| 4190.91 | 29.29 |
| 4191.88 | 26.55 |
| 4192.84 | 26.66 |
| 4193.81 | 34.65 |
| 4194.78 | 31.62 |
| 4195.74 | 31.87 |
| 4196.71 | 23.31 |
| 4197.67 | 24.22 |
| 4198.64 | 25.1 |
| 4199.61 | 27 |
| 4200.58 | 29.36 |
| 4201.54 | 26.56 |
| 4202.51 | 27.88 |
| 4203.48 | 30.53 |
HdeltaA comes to 4.50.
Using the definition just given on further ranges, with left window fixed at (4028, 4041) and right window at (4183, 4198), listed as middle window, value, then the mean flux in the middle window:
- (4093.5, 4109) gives 4.6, 20.4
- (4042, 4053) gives 0.4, 28.3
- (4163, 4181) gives 0.9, 27.3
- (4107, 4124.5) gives 1.9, 25.8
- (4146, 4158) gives 0.5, 27.6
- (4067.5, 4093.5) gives 1.6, 27.3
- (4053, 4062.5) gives 0.3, 28.2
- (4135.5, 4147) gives 0.8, 26.9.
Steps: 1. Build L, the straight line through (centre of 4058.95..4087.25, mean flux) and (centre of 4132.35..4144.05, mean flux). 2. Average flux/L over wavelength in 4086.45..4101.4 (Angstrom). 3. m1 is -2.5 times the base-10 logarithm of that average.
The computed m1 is 0.17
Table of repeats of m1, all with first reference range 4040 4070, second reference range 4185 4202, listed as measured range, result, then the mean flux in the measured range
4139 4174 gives 0.03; 27.4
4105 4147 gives 0.07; 26.4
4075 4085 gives 0.03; 27.3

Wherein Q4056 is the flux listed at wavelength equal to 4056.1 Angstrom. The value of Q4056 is 32.79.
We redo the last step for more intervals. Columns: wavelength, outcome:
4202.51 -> 27.88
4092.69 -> 27.07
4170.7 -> 30.03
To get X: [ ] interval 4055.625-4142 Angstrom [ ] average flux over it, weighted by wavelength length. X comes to 26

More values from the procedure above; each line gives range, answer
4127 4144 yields 27.4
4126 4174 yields 27.5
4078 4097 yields 26.4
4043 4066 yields 28.2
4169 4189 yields 27.6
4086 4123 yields 23.9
